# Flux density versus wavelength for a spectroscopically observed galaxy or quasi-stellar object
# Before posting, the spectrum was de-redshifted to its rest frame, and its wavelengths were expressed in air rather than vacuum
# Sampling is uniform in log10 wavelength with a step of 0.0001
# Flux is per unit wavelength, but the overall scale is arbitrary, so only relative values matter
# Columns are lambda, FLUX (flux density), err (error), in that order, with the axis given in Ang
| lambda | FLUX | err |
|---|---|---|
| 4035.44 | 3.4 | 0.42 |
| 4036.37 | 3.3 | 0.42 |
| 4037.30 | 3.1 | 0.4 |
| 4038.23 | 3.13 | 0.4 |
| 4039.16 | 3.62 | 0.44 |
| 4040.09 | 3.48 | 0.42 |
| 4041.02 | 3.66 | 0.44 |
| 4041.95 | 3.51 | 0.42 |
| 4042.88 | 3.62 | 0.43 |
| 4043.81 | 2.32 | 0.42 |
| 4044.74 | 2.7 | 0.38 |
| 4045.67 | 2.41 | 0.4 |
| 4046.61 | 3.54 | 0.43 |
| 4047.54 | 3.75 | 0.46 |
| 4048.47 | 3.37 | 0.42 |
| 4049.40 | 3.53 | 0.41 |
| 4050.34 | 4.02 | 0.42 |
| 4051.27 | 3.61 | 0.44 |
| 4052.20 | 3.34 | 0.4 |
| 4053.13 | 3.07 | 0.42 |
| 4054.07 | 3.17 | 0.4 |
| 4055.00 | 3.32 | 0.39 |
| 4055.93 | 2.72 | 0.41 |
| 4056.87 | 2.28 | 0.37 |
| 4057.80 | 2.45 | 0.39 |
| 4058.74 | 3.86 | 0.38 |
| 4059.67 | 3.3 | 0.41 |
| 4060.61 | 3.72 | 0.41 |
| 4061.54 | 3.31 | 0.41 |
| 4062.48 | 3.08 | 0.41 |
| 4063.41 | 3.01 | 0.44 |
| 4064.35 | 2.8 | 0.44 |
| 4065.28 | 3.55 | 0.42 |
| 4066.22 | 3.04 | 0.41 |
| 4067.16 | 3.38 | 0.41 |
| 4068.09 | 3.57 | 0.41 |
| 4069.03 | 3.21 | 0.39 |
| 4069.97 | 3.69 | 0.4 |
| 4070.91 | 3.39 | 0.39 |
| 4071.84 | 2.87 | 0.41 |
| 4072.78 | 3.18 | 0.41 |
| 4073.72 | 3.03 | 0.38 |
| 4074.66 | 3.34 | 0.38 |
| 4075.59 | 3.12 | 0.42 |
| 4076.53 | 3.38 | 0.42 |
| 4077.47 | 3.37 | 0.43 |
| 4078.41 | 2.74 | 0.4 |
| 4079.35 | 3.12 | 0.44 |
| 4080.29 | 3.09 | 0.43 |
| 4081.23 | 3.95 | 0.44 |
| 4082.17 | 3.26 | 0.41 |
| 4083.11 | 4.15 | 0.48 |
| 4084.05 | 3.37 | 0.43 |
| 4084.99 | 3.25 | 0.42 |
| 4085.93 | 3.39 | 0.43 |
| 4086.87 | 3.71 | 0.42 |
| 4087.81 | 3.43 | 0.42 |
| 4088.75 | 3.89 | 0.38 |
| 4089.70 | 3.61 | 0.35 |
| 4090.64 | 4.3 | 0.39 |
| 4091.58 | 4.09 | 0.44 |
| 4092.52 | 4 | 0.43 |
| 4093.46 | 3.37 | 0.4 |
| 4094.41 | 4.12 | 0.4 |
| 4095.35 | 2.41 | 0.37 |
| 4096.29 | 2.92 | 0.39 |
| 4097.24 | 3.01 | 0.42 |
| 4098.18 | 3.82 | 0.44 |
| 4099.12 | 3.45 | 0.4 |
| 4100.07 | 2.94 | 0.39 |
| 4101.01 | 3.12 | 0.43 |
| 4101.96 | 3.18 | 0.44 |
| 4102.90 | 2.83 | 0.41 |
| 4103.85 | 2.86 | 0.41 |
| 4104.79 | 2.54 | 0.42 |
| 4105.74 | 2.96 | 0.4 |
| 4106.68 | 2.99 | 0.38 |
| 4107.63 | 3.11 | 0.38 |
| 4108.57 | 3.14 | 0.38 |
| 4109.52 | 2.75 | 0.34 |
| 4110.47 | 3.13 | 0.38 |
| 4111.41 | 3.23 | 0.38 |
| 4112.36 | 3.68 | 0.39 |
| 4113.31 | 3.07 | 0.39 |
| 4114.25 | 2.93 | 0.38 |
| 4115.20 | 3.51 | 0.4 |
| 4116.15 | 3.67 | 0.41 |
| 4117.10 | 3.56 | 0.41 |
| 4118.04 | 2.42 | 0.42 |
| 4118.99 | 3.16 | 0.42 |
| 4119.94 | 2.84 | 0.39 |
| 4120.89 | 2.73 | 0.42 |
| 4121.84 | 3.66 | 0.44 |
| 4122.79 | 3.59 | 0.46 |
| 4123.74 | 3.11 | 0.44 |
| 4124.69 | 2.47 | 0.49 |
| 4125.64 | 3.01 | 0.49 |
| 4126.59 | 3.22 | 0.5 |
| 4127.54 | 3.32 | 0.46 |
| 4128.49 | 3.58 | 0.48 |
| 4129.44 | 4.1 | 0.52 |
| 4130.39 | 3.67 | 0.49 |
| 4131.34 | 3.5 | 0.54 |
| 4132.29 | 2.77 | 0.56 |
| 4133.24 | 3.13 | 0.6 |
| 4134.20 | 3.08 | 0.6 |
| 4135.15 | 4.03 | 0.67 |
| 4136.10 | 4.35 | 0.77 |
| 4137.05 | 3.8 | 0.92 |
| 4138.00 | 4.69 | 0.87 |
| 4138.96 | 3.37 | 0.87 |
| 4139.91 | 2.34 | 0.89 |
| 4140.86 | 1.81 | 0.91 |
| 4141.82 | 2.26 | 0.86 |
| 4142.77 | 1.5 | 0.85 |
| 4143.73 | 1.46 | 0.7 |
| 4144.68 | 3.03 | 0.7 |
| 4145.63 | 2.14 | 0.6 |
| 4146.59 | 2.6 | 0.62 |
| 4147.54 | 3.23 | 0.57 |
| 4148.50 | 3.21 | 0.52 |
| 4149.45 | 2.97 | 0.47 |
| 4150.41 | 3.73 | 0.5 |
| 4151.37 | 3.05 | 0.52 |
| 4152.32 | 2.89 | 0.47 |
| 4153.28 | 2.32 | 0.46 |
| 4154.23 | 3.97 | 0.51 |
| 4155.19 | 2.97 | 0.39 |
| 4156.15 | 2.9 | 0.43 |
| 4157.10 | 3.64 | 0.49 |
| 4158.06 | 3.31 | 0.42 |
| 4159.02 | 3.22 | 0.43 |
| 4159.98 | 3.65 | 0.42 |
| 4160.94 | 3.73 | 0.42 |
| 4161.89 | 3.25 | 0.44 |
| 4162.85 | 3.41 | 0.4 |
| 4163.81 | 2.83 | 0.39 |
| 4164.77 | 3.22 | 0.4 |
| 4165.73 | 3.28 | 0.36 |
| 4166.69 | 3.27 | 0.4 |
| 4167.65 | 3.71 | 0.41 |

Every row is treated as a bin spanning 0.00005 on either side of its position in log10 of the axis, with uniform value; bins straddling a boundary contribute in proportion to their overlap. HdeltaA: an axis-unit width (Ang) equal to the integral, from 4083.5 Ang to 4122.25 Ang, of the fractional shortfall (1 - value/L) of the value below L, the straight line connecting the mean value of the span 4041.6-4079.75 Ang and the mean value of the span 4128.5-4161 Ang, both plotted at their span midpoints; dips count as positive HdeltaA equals -1.2 Ang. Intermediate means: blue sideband 3.21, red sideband 3.13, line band 3.27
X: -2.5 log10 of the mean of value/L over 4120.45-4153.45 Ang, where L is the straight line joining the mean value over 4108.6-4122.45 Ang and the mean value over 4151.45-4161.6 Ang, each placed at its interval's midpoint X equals 0.04 mag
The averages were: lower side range 3.17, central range 3.08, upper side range 3.25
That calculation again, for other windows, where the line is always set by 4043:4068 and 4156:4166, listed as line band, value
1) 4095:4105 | 0.08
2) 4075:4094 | -0.10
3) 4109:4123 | 0.03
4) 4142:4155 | 0.19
